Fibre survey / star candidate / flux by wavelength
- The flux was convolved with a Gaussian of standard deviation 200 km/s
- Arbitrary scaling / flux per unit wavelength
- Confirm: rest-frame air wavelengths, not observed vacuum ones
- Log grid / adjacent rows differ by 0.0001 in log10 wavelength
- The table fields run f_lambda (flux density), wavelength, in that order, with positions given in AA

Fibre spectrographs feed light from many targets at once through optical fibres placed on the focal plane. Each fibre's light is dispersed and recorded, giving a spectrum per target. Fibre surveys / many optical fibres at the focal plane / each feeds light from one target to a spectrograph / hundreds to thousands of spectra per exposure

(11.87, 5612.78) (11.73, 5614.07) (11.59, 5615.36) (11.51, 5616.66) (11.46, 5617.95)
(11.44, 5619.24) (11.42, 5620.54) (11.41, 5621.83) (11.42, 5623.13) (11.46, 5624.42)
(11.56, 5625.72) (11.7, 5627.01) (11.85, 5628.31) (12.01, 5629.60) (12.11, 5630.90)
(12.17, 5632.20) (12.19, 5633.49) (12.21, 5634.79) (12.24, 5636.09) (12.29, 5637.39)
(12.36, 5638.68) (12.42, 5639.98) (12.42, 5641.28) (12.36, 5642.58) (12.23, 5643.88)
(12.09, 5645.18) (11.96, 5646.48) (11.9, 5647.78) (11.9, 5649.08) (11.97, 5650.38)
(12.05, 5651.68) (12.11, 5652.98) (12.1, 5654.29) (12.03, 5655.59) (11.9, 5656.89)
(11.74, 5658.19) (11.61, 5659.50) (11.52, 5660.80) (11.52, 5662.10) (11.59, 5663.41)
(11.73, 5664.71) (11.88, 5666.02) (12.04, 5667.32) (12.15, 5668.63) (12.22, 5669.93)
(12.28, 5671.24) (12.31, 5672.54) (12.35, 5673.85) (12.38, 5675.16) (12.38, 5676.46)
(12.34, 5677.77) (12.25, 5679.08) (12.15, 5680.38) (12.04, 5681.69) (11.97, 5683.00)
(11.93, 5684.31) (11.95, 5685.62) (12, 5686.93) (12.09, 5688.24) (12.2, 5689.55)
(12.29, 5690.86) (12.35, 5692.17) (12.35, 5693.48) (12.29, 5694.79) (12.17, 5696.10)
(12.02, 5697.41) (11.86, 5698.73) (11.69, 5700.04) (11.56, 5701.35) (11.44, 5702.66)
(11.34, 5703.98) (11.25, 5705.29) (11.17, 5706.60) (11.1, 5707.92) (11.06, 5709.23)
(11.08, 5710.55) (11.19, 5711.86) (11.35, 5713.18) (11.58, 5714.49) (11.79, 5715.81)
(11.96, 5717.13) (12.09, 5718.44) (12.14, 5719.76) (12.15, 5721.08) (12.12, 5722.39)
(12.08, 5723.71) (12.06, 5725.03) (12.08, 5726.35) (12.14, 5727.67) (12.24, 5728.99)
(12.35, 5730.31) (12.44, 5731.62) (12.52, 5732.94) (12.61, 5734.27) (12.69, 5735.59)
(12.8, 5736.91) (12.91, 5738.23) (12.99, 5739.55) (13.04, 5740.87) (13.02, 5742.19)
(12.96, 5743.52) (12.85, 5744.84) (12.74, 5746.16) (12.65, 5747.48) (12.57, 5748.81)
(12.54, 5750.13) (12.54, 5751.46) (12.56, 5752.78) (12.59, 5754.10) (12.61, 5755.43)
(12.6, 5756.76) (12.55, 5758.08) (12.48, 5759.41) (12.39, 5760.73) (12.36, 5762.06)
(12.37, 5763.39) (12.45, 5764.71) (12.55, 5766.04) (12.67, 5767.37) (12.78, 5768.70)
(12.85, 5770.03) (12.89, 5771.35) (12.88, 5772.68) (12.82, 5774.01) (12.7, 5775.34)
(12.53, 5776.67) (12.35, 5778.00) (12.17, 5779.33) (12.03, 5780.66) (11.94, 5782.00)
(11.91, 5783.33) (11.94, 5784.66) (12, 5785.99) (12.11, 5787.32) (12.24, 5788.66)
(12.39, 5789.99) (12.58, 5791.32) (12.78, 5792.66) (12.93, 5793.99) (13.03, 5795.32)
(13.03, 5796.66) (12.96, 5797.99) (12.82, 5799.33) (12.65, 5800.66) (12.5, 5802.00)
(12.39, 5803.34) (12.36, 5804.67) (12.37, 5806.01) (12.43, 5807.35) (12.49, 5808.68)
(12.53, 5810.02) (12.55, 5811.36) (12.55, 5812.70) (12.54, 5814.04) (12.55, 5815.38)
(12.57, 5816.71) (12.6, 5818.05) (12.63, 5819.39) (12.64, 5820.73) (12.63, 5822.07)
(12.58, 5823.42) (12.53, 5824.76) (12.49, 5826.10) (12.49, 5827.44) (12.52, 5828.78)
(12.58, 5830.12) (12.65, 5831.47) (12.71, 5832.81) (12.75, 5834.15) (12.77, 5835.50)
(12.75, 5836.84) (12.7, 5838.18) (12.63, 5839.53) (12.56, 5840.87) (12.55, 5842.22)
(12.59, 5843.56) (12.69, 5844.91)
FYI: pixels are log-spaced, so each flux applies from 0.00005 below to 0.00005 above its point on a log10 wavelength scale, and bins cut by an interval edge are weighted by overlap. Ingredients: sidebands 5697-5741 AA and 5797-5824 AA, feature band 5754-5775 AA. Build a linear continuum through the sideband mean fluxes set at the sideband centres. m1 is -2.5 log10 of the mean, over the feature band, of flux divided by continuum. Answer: -0.031 mag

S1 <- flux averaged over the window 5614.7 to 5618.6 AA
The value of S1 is 11.5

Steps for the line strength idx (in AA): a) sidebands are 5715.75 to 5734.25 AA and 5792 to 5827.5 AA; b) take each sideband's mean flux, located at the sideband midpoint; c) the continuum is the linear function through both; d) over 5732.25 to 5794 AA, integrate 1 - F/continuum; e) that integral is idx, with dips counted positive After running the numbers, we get -0.91 AA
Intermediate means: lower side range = 12.2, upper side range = 12.6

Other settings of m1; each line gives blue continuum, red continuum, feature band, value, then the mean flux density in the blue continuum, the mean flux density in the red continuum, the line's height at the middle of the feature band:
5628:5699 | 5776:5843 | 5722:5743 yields -0.019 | 12.1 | 12.5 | 12.3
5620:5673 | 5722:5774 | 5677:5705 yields 0.021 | 12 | 12.6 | 12.2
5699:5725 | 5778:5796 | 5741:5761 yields -0.061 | 11.6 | 12.3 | 12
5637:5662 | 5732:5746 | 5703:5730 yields 0.083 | 12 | 12.8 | 12.6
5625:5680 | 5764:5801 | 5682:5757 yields 0.014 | 12.1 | 12.5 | 12.3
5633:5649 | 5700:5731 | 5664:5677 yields -0.014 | 12.2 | 11.7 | 12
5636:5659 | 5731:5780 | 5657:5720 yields 0.040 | 12.1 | 12.6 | 12.3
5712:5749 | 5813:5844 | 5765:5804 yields -0.002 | 12.4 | 12.6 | 12.5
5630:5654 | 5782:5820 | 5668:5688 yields 0.005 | 12.2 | 12.5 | 12.2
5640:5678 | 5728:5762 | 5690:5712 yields 0.059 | 12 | 12.6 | 12.3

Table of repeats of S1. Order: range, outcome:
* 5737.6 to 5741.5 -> 13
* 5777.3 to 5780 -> 12.3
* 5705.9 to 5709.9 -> 11.1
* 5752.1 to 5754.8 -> 12.6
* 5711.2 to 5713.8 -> 11.3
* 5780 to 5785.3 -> 11.9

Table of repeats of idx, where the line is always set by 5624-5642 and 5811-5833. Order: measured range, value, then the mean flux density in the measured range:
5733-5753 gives -0.6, 12.8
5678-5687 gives 0.1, 12.1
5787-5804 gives -0.2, 12.7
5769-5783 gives -0.1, 12.5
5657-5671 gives 0.4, 11.8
